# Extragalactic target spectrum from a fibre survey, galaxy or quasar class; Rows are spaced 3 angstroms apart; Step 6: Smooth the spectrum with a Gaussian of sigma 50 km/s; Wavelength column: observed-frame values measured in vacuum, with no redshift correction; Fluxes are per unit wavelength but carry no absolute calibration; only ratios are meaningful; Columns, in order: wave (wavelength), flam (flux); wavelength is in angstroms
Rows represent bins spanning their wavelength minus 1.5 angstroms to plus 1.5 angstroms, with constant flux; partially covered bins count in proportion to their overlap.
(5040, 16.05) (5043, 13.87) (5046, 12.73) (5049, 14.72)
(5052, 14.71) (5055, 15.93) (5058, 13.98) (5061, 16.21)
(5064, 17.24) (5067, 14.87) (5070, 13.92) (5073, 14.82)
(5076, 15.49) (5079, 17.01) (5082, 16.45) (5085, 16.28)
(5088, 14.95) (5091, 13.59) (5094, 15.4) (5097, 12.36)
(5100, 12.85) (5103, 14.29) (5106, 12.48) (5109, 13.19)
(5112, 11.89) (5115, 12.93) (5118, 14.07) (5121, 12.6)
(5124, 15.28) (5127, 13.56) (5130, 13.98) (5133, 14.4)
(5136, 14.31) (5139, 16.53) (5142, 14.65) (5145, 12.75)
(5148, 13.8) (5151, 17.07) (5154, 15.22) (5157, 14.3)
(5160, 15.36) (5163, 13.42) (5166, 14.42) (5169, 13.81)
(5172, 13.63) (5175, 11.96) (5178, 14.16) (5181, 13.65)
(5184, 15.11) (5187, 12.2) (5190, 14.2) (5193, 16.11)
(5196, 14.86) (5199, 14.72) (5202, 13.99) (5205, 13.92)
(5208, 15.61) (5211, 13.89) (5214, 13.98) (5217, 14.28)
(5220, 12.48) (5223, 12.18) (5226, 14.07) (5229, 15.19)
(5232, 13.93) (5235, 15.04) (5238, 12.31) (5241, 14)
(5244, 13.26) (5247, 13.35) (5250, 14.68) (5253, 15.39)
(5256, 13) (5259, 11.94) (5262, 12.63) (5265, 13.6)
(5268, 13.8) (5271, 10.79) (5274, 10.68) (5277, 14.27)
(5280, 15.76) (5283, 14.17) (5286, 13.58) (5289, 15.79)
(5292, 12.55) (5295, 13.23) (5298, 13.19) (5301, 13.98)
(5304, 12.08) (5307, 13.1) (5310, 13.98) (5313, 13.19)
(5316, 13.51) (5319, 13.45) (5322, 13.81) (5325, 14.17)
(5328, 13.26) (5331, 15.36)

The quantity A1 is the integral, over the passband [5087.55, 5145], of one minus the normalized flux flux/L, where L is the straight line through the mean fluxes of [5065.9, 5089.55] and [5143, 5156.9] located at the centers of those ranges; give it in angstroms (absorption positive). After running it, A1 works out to 4.7 angstroms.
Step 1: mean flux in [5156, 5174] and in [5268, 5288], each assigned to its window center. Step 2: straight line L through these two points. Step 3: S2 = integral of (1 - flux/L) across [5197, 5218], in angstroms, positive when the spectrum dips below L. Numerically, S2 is -0.84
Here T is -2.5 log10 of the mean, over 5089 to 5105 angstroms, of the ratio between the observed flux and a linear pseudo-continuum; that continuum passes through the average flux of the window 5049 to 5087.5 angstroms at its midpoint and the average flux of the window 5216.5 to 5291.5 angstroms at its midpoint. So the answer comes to 0.11 mag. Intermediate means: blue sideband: 15.5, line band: 13.7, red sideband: 13.6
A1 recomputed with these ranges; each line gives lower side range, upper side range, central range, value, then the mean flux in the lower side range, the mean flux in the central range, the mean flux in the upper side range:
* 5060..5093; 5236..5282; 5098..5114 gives 2.4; 15.5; 12.9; 13.3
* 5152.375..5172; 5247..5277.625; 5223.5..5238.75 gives -0.7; 14.4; 14.1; 13.1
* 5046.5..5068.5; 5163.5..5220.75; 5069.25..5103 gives 0.4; 15.3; 14.8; 14.1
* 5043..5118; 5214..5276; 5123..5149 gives -0.5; 14.5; 14.4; 13.4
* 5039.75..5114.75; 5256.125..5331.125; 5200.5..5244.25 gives -0.4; 14.6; 13.9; 13.4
